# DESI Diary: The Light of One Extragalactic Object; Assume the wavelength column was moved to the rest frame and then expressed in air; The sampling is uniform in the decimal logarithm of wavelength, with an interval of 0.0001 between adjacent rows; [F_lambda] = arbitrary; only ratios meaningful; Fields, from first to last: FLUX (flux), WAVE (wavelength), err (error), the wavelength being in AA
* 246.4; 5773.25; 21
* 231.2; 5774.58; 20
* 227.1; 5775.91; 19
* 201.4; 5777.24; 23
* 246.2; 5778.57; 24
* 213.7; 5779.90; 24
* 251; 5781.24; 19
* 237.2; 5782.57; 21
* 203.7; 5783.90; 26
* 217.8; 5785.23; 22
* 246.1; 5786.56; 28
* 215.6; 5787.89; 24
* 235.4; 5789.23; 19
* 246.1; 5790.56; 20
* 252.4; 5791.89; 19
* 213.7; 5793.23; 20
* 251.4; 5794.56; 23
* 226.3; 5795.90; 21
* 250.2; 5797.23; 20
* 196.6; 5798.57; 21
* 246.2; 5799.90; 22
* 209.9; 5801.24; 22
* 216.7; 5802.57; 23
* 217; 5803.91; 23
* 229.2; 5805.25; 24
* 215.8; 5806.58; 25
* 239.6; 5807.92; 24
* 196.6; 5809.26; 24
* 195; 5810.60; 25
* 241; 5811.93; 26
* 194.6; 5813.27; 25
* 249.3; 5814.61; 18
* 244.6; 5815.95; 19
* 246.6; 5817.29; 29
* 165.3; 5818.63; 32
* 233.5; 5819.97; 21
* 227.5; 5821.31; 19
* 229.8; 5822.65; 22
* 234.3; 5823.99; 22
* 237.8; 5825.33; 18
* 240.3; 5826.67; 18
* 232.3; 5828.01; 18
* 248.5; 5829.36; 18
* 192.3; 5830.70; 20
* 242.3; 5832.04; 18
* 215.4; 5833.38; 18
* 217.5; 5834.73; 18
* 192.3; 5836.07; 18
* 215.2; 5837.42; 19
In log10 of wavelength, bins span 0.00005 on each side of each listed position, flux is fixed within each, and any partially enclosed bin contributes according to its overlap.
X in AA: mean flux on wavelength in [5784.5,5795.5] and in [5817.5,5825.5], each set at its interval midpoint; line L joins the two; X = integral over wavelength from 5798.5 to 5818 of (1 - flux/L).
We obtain 0.33 AA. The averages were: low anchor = 234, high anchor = 222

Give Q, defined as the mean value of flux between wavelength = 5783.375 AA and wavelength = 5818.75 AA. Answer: 226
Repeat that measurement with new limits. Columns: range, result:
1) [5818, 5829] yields 226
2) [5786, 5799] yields 234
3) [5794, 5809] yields 226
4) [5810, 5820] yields 221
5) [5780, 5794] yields 231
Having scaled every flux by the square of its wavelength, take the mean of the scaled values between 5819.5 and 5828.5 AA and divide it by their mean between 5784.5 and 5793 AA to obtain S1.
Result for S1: 1.01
